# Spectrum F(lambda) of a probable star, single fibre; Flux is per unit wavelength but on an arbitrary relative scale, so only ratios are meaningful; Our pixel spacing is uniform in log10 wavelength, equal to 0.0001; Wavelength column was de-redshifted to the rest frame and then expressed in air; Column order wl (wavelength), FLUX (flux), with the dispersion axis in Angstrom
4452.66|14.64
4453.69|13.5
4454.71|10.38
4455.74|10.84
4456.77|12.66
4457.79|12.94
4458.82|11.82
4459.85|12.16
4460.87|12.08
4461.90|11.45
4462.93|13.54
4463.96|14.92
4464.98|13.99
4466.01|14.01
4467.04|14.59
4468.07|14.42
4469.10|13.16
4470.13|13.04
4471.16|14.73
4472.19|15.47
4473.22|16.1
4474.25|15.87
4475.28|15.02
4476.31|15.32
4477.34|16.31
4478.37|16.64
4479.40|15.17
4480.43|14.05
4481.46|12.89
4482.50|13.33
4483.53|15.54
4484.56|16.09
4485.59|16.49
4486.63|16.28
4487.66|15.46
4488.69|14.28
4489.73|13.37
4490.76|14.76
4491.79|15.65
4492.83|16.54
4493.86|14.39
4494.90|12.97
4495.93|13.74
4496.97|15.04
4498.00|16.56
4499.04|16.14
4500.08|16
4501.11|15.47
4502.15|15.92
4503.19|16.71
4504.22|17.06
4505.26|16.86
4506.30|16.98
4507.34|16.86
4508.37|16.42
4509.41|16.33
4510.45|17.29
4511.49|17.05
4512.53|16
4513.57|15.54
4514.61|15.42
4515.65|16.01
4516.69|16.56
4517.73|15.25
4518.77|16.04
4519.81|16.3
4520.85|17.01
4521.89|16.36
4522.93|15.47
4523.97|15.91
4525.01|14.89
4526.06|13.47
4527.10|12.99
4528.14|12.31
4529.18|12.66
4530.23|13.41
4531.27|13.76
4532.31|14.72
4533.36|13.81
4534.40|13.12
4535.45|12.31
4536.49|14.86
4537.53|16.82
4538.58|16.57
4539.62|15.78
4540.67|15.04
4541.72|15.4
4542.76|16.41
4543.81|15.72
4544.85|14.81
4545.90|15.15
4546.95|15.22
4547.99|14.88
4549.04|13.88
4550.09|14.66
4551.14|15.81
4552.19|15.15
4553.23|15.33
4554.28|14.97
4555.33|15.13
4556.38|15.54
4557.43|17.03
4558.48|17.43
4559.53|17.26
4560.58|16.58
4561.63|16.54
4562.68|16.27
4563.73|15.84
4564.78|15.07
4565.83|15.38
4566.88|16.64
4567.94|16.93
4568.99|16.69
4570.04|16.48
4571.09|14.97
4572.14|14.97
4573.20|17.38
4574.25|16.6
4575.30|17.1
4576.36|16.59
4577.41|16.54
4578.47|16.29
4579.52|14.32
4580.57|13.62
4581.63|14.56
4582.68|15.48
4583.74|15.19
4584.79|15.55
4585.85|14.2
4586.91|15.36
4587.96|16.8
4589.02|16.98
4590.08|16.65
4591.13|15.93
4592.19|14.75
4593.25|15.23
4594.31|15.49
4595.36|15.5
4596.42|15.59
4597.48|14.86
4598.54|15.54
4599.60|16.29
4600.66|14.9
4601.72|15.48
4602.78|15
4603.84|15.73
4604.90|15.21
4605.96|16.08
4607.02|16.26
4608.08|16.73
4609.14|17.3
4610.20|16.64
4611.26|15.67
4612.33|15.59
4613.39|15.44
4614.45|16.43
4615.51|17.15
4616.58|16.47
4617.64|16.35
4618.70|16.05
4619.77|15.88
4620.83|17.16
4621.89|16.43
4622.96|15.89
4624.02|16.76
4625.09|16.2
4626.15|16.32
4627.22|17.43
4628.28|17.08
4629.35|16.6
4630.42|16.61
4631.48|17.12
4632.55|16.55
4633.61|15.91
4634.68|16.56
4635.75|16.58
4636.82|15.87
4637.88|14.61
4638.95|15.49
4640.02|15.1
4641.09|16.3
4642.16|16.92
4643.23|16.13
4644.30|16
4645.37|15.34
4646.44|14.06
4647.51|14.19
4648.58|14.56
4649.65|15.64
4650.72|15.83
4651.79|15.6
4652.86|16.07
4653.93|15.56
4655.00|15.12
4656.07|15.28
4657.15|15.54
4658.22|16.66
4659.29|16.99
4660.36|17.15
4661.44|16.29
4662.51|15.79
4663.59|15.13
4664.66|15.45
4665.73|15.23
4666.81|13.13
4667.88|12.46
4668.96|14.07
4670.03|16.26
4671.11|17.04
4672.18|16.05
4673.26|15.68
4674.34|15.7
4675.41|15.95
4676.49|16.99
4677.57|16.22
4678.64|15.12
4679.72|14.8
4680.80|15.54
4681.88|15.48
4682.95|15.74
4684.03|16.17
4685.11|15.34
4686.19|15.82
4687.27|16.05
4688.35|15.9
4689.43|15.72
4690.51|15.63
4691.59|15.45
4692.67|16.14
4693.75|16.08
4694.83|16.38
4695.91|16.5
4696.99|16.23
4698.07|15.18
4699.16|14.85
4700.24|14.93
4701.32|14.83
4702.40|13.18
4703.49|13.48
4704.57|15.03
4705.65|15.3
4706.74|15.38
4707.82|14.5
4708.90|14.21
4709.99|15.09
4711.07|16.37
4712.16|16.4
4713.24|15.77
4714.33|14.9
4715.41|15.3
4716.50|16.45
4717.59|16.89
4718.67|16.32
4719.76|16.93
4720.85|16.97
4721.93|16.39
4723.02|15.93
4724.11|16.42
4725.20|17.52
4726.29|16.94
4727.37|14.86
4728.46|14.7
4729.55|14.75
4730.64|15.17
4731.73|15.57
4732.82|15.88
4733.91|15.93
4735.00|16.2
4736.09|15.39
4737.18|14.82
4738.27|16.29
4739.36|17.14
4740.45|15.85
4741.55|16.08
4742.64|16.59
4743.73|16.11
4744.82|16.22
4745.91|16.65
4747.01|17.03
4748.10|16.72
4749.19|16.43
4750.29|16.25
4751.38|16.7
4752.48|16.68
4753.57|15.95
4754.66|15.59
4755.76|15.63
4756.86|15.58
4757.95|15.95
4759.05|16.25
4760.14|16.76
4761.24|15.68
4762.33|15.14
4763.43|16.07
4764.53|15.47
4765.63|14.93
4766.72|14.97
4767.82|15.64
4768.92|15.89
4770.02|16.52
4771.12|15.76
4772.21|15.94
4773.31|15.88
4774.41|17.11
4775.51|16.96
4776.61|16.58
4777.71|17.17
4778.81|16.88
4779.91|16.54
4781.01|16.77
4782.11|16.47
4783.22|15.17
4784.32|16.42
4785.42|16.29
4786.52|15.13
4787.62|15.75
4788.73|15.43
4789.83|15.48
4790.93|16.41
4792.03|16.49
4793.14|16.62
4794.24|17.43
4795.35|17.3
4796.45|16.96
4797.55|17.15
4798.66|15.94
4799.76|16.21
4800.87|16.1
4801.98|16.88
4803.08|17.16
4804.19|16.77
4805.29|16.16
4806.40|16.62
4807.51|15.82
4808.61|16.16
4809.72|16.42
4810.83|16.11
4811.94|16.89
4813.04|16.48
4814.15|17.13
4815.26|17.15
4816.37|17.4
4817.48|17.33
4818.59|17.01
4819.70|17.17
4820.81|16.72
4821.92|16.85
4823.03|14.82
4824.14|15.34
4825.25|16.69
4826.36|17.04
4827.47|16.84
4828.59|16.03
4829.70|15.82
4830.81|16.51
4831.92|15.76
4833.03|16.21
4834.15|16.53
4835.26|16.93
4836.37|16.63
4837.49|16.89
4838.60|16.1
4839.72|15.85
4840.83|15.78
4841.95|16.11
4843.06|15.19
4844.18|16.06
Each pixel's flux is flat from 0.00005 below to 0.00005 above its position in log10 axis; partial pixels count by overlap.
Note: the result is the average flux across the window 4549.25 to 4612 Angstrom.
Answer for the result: 15.8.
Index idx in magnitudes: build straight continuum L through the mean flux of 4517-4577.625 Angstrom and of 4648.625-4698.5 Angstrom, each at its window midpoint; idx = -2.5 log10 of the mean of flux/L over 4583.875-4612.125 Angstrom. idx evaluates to -0.01 mag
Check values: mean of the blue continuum 15.4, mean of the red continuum 15.7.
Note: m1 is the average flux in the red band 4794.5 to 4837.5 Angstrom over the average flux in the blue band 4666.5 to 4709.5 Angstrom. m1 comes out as 1.1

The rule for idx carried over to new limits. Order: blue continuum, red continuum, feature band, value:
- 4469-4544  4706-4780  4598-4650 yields -0.03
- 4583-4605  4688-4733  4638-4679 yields 0.00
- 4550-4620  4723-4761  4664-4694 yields 0.03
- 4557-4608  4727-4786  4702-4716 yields 0.07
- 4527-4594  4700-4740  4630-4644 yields -0.04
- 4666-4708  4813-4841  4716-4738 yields -0.02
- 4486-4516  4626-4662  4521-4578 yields 0.03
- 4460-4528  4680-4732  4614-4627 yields -0.07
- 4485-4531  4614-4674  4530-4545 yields 0.05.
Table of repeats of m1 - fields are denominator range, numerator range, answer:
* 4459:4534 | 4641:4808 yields 1.06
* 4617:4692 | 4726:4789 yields 1.01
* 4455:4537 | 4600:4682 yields 1.07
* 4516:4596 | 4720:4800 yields 1.05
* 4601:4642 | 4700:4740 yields 0.96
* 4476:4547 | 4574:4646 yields 1.04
